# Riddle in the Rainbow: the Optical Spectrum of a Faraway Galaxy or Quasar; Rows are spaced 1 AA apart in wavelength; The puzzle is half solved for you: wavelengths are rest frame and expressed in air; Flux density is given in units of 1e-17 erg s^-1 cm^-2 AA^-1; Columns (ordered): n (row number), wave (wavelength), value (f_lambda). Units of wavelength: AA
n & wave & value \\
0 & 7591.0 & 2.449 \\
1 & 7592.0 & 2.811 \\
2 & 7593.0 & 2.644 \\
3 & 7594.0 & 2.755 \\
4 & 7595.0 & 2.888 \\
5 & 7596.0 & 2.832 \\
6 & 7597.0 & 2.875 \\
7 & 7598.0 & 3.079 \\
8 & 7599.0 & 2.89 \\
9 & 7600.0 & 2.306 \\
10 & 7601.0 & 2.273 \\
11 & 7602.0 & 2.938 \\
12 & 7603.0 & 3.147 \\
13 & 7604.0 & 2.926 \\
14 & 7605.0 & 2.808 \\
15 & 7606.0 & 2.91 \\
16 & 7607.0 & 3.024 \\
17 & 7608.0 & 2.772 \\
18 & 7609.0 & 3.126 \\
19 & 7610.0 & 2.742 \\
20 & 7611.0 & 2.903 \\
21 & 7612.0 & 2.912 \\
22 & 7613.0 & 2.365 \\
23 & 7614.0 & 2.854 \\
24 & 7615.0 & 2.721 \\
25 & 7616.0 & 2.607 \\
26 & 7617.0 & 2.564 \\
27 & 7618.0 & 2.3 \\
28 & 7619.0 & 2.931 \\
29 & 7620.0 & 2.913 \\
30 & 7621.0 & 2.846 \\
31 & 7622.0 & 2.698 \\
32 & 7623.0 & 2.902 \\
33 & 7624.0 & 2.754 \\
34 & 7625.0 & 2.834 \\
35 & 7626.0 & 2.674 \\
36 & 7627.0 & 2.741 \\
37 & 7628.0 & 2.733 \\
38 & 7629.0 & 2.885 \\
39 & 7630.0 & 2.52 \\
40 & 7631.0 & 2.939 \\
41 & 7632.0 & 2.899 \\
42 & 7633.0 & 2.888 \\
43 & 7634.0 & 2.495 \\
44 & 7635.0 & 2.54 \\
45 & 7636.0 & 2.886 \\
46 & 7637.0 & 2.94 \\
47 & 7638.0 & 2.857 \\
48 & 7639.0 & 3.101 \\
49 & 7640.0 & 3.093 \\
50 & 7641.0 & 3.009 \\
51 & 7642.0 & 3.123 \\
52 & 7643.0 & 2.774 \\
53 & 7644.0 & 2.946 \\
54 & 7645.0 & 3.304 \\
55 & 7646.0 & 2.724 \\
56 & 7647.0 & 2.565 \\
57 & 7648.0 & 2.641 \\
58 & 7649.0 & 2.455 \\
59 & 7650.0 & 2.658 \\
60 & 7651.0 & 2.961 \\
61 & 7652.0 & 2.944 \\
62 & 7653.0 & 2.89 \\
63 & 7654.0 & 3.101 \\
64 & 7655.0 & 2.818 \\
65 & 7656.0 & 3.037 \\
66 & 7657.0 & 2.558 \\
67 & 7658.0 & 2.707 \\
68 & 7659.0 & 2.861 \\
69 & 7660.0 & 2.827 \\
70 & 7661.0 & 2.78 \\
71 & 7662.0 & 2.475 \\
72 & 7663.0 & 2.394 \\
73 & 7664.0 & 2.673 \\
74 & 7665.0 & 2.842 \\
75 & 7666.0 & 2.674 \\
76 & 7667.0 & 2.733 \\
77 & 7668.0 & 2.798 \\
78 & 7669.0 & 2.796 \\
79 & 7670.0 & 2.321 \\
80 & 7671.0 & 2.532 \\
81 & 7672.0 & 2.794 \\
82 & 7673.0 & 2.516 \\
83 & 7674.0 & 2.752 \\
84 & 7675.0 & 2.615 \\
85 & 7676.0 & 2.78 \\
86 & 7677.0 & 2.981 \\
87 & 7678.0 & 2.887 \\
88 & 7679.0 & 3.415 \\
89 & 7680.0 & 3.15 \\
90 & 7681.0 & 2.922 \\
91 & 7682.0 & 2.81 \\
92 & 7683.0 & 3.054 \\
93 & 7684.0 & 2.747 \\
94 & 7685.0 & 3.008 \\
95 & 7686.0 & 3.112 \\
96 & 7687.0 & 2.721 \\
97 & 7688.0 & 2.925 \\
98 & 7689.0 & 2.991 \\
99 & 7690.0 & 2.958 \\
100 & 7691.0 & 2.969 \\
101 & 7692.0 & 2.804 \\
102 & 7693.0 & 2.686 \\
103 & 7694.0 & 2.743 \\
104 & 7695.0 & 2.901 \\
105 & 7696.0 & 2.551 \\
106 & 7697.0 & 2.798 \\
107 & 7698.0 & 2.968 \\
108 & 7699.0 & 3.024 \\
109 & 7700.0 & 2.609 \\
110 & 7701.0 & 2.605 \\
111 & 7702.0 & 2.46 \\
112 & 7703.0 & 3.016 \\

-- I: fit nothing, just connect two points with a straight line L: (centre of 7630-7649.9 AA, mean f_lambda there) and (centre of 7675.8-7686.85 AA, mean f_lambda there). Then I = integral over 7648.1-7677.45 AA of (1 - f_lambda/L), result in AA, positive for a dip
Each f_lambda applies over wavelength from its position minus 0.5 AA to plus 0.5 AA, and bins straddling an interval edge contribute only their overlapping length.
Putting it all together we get 1.9 AA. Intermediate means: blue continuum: 2.84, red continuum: 2.99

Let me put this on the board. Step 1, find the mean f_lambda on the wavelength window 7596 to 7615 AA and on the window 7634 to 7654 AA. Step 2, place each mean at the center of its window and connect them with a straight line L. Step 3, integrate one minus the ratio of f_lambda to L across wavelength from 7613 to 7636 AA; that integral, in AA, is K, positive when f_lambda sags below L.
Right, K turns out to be 0.9 AA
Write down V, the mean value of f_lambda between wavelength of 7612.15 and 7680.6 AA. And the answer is 2.78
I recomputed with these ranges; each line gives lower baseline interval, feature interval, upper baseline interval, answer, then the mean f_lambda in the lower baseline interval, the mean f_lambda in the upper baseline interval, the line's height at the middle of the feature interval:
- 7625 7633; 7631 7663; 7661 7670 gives -1.3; 2.78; 2.66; 2.72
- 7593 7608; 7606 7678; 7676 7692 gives 2.8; 2.82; 2.97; 2.89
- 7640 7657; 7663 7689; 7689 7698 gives 0.2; 2.87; 2.82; 2.84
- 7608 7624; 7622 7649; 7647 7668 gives -0.7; 2.76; 2.75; 2.75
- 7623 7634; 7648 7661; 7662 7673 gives -0.6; 2.78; 2.64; 2.69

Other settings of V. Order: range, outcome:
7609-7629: 2.75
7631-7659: 2.85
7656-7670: 2.7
